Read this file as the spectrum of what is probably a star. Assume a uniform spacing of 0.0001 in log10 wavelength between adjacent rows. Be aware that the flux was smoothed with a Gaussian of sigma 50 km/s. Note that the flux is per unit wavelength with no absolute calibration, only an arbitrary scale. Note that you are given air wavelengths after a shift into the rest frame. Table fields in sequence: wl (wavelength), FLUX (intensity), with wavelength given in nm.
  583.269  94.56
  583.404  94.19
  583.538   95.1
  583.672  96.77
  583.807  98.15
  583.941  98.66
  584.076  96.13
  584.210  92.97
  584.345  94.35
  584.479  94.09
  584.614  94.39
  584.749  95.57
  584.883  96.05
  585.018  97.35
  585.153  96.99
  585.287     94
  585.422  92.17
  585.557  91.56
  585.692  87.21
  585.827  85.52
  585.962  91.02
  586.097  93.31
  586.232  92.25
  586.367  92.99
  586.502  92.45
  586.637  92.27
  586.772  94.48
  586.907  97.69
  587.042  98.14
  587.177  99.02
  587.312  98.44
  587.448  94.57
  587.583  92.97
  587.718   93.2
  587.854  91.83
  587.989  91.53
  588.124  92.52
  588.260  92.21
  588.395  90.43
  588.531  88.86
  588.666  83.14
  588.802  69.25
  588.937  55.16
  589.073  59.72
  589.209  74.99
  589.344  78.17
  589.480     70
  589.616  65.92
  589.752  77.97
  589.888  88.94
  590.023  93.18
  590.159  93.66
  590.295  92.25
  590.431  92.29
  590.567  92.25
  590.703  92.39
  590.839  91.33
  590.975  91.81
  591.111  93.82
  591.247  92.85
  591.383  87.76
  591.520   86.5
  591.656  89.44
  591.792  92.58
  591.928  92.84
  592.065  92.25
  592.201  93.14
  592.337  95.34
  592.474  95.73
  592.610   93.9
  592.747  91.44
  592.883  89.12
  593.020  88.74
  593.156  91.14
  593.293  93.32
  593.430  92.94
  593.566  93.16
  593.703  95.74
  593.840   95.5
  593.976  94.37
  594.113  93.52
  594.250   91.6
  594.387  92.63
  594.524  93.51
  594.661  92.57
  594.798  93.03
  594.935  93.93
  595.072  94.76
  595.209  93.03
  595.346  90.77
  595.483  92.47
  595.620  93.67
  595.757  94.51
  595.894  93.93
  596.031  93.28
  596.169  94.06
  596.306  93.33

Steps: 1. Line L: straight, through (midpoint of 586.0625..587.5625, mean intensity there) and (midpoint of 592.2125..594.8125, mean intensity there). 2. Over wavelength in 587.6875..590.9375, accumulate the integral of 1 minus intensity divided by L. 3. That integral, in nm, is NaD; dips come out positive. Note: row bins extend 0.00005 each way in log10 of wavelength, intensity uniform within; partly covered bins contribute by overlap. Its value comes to 0.36 nm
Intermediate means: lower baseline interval 95.1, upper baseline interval 93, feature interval 83.8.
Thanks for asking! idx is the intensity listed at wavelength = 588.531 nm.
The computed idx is 88.86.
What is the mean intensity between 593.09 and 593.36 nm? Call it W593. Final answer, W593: 92.1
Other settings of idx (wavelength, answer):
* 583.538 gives 95.1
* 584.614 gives 94.39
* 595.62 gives 93.67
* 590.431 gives 92.29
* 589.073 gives 59.72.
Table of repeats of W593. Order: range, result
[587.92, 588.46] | 91.8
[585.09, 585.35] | 95.8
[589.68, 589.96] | 83.5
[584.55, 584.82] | 95.1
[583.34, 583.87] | 96.1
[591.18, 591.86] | 89.8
